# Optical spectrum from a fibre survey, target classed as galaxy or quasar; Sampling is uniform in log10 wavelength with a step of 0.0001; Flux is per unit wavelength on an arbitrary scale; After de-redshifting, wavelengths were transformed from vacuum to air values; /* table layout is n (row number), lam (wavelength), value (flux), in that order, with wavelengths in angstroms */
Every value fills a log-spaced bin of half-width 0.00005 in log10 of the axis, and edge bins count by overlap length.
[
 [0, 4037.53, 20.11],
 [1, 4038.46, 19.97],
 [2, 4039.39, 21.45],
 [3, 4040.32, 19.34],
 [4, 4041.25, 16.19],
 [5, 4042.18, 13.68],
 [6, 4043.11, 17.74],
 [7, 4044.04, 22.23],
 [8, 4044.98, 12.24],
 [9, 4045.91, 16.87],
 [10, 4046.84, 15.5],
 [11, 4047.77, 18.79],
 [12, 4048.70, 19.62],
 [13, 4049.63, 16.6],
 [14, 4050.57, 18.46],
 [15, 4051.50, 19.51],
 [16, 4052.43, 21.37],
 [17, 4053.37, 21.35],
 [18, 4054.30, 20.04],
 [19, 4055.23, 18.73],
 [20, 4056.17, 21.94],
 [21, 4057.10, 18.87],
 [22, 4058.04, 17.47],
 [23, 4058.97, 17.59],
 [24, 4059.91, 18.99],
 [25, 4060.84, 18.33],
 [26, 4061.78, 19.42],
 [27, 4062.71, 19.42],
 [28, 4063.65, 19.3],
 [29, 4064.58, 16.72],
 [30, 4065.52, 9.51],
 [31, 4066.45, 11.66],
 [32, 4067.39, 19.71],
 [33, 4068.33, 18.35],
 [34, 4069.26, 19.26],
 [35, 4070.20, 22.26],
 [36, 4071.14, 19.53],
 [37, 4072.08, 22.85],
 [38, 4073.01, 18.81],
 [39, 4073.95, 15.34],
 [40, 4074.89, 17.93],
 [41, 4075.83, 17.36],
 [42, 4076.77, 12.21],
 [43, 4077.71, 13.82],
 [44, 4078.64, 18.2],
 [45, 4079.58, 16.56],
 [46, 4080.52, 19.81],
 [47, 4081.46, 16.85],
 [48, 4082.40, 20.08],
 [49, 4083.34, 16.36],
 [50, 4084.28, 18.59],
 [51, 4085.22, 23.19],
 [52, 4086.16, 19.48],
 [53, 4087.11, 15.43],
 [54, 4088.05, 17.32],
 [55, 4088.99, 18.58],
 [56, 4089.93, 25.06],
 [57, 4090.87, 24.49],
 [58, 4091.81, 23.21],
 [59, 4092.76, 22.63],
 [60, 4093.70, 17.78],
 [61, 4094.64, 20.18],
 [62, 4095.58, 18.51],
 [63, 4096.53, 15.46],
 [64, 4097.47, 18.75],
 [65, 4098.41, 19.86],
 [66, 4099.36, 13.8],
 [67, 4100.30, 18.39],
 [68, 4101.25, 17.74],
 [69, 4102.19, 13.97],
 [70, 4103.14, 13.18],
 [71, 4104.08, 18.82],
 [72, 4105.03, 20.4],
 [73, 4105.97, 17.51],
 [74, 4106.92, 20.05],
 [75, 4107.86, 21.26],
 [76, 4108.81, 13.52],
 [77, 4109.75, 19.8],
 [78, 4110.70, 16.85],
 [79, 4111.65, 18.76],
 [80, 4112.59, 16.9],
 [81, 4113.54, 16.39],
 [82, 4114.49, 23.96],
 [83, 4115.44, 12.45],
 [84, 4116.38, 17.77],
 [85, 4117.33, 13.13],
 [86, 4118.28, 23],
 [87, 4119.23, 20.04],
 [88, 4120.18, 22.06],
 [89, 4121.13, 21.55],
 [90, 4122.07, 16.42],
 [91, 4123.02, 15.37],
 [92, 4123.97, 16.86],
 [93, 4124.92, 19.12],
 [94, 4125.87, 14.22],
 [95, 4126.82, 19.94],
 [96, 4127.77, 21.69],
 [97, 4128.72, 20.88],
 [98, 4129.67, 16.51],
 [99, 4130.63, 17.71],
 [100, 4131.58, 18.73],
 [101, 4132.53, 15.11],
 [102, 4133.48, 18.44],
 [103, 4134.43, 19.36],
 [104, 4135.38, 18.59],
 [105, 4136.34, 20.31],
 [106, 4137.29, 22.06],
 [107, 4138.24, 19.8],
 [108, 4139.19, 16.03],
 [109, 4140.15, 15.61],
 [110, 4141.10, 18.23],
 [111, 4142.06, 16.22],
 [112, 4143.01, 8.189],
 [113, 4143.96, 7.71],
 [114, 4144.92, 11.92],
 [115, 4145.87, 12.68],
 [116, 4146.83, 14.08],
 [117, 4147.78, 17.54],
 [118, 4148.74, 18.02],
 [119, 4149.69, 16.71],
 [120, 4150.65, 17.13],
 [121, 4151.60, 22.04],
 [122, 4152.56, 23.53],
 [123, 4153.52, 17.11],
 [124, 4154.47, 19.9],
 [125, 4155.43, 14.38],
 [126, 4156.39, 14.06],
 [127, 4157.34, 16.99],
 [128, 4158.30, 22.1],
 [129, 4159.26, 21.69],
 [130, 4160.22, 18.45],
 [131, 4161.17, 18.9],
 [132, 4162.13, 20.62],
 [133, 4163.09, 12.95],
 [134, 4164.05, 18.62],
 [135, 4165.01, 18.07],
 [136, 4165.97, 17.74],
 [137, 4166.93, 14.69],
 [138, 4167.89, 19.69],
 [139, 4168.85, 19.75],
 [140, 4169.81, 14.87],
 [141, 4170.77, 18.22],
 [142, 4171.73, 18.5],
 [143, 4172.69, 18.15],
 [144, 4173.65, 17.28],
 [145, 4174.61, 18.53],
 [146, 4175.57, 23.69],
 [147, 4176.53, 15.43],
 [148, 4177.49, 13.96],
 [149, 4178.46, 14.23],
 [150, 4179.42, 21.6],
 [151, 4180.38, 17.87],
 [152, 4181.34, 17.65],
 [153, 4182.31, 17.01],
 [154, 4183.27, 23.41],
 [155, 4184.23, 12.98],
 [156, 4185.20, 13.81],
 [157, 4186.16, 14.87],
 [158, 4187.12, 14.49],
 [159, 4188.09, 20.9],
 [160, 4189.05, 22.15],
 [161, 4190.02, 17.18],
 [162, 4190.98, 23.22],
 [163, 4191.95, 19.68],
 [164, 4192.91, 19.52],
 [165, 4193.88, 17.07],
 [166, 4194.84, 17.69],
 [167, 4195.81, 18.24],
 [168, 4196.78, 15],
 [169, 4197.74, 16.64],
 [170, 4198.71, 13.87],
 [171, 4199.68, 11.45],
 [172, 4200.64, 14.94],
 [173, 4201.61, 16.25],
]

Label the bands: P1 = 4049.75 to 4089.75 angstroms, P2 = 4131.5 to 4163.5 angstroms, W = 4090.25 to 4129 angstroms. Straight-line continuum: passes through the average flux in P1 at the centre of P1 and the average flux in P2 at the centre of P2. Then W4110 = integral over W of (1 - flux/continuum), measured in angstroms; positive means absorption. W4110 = -1.61 angstroms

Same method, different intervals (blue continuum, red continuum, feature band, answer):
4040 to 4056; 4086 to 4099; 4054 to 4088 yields 1.67 angstroms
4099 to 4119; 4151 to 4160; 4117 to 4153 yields 1.60 angstroms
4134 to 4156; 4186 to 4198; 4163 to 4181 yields 0.01 angstroms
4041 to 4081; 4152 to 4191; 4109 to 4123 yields -0.28 angstroms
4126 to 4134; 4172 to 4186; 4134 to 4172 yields 1.42 angstroms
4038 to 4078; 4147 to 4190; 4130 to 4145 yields 1.12 angstroms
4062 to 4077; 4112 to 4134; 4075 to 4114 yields -0.71 angstroms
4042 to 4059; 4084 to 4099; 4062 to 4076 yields 0.87 angstroms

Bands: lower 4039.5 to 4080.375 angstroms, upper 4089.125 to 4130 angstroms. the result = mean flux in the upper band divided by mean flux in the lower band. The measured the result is 1.0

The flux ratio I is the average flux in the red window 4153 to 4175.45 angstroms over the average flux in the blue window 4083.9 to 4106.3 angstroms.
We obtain 1.0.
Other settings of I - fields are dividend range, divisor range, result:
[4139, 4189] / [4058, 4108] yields 0.94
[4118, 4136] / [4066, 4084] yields 1.05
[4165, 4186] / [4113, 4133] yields 0.96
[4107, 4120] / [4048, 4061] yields 0.94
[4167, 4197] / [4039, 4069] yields 0.99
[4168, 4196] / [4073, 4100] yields 0.98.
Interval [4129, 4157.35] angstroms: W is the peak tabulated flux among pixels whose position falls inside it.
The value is 23.53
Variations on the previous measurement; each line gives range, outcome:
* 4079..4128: 25.06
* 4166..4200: 23.69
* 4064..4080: 22.85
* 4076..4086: 23.19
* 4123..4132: 21.69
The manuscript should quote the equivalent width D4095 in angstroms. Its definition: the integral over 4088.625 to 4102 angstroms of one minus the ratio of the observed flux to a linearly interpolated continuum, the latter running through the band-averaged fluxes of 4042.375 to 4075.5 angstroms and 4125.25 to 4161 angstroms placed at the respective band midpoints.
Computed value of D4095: -1.2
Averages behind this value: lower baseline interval 18.3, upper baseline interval 17.4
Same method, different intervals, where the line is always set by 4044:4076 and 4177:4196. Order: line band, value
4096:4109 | 0.52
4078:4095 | -1.30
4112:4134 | -0.13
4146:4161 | -0.13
